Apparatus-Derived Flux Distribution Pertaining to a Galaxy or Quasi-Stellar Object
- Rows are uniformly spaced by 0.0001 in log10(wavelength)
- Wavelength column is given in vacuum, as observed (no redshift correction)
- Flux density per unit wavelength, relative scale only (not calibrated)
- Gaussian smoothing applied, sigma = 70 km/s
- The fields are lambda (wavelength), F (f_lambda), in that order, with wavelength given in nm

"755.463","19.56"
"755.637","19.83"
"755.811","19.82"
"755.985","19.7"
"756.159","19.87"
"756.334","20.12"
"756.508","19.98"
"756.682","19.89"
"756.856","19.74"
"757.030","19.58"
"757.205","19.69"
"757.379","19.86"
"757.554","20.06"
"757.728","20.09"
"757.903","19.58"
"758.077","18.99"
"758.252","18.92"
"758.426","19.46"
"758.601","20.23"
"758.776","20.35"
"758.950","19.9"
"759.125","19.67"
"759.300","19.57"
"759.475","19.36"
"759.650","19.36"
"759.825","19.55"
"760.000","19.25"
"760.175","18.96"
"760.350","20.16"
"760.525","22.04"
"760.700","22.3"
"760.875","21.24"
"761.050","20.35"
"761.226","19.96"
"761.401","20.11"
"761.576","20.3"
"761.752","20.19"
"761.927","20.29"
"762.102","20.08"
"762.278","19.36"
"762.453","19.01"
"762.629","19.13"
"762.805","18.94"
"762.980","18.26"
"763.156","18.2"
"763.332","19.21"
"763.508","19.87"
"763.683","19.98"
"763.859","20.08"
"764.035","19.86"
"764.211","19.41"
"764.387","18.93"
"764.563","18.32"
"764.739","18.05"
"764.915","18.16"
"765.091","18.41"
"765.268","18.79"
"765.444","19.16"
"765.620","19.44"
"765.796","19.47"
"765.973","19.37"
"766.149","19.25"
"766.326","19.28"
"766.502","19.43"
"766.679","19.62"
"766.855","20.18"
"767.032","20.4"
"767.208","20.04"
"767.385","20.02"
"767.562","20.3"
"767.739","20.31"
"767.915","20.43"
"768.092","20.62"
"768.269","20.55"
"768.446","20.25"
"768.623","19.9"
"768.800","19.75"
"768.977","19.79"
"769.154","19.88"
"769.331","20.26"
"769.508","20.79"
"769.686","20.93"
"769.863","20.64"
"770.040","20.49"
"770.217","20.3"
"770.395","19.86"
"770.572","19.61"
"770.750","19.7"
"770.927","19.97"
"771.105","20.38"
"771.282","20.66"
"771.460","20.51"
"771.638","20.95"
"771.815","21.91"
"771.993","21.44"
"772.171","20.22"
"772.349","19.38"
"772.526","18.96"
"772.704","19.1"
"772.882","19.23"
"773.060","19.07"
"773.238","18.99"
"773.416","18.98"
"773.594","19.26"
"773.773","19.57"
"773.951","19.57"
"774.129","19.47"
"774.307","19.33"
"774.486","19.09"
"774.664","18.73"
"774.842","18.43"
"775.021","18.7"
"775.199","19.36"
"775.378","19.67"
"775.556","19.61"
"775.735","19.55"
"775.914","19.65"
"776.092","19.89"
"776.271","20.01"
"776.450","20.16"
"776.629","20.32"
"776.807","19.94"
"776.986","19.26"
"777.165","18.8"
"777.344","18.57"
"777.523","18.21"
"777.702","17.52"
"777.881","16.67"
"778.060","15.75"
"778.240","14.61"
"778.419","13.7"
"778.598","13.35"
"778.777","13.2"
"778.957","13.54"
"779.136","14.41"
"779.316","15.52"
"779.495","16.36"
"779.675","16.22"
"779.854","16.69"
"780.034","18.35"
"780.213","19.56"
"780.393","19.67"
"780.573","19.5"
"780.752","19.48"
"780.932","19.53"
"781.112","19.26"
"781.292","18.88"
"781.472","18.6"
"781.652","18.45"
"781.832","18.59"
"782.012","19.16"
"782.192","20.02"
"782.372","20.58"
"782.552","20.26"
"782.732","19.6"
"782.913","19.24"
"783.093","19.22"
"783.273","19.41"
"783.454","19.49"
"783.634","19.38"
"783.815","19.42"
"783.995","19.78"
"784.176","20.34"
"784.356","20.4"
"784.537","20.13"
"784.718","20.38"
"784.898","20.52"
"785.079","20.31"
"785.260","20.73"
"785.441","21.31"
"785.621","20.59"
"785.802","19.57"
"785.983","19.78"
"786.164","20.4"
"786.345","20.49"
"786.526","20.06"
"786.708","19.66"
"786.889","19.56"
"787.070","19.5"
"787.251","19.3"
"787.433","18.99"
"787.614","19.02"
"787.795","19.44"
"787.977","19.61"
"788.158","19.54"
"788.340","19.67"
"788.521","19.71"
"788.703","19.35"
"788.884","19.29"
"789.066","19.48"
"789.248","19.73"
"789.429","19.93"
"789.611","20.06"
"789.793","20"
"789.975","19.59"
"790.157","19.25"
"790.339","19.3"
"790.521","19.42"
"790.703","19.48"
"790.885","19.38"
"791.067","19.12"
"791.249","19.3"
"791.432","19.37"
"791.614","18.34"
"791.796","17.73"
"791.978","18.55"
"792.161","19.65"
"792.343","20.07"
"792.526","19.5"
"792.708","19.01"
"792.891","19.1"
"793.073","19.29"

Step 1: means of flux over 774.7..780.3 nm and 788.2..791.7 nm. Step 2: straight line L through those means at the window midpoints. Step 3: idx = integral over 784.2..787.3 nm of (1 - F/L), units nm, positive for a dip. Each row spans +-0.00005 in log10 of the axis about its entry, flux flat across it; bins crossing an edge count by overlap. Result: -0.22 nm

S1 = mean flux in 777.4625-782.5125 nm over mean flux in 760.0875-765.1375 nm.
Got 0.9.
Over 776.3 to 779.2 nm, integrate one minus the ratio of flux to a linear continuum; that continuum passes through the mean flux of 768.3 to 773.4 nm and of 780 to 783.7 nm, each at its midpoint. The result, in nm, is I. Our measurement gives 0.414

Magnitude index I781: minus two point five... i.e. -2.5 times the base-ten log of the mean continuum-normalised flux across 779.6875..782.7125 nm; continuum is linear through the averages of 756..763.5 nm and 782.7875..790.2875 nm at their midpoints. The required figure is 0.04 mag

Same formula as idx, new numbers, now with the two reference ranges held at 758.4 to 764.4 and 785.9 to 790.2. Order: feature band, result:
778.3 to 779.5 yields 0.34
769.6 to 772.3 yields -0.10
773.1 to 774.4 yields 0.03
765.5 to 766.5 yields 0.02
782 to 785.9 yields -0.07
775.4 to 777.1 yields -0.01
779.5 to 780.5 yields 0.09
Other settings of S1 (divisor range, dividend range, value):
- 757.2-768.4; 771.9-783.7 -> 0.94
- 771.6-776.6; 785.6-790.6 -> 1.00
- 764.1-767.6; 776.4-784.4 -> 0.94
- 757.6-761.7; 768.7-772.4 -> 1.02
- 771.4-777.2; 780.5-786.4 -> 1.01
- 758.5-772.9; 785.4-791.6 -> 0.99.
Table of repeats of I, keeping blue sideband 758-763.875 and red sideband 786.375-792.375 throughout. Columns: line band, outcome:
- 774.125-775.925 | 0.04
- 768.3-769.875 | -0.04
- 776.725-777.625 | 0.03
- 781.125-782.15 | 0.04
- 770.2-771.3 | -0.02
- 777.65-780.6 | 0.52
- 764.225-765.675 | 0.08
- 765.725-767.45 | 0.00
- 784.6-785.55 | -0.06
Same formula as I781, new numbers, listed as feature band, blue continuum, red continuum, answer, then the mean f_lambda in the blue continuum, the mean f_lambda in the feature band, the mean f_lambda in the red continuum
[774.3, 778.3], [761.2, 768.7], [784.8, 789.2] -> 0.05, 19.6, 18.8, 19.8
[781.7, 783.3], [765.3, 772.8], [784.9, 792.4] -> 0.01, 20.1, 19.5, 19.6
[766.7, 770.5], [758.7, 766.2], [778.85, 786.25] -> -0.05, 19.6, 20.3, 19.1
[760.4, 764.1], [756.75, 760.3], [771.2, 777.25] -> -0.02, 19.6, 19.9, 19.6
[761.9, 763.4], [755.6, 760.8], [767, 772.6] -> 0.05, 19.9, 19.1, 20.3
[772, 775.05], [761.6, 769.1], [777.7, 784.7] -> -0.03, 19.5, 19.2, 18.1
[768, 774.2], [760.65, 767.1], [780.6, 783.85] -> -0.03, 19.5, 20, 19.4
